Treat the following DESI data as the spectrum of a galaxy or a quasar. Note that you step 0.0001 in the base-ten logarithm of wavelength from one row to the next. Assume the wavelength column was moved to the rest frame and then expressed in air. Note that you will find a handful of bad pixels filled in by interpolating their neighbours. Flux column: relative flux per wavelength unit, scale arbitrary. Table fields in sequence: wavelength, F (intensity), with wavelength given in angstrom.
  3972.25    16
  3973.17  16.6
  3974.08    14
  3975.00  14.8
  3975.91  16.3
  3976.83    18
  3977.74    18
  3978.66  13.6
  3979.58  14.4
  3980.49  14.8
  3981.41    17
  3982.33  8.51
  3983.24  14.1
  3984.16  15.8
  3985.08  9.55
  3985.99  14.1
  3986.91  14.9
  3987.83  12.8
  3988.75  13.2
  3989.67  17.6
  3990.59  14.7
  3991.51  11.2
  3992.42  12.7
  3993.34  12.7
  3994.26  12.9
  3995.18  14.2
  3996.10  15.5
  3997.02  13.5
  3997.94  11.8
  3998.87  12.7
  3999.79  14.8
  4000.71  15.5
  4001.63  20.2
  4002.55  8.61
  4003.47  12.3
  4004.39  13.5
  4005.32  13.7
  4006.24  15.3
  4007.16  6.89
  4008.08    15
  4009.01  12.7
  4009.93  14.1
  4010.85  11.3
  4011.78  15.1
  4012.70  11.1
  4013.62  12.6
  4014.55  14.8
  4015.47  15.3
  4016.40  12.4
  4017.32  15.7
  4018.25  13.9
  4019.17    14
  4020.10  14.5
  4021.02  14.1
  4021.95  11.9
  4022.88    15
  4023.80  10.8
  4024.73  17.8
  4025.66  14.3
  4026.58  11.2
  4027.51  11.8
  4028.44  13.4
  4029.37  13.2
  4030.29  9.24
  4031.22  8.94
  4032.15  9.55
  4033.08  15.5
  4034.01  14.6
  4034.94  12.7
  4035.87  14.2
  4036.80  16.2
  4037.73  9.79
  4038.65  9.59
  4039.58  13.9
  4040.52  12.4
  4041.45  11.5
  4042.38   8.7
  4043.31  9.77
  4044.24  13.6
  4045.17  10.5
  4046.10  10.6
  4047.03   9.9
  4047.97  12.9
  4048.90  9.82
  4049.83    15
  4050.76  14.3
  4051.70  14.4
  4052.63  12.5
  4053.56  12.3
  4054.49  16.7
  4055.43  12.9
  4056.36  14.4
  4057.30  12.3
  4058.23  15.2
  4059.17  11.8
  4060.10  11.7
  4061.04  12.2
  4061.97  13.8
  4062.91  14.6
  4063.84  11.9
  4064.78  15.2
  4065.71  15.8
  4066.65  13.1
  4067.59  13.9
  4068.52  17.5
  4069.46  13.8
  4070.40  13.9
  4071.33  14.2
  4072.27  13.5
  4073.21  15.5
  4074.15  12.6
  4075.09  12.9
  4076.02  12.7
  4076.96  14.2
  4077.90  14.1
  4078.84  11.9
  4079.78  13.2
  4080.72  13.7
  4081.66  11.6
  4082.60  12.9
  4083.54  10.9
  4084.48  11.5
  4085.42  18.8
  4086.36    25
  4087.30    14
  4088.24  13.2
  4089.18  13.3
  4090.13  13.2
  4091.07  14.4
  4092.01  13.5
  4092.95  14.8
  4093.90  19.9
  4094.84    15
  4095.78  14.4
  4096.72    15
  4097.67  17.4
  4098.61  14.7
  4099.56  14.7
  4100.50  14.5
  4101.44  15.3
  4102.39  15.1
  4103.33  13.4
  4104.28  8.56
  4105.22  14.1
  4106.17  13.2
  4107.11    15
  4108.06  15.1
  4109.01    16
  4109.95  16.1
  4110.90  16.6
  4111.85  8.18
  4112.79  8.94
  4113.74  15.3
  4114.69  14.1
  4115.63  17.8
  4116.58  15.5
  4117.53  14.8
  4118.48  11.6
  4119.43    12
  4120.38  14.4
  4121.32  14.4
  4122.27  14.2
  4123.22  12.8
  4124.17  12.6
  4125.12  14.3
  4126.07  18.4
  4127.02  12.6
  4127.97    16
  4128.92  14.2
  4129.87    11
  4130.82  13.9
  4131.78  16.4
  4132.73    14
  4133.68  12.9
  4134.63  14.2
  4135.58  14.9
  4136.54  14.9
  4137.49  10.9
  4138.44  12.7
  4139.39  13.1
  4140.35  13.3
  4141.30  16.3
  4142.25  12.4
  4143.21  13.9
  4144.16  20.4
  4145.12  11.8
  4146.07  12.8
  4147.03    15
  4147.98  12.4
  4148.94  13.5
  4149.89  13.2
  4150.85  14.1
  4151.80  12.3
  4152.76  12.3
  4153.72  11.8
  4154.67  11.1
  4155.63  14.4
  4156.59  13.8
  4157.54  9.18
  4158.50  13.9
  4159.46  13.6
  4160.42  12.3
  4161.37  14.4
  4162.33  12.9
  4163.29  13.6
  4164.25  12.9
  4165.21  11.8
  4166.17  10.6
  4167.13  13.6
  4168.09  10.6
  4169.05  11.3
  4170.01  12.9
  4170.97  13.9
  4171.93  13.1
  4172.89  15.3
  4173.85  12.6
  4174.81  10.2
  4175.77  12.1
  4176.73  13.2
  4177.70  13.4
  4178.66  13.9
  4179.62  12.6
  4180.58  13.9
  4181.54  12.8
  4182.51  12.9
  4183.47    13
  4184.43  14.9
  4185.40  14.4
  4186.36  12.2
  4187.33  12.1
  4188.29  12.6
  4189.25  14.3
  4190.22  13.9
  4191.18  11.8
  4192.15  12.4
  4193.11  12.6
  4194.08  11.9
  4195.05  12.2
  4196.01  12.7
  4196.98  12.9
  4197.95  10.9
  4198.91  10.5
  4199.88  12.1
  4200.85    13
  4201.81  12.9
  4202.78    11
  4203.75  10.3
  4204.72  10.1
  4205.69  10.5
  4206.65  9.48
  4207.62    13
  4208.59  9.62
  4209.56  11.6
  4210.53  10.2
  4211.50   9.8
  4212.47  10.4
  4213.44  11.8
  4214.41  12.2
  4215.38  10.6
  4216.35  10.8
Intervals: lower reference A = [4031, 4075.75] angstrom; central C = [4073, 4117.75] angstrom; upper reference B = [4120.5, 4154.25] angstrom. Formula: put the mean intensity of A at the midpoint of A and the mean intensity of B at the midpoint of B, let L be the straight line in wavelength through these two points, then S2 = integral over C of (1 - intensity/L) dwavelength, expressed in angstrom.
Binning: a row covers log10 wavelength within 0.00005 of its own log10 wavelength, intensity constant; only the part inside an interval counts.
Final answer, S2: -2.94 angstrom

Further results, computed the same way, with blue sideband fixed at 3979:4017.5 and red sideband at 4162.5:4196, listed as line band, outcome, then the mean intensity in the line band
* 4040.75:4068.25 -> 1.0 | 12.8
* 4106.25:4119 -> -1.1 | 14.2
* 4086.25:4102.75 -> -2.6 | 15.2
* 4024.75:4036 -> 0.7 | 12.5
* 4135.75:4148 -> -0.9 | 13.9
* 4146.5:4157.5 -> 0.0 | 12.9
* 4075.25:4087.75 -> -0.9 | 14.2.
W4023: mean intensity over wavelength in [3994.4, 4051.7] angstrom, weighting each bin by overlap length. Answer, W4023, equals 12.9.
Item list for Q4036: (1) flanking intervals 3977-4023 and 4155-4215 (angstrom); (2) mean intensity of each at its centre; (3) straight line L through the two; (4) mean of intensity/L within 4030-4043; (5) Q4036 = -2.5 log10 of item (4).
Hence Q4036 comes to 0.13 mag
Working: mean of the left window 13.7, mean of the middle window 11.9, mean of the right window 12.3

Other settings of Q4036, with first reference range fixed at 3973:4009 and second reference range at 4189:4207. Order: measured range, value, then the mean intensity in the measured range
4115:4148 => -0.13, 14.1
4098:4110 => -0.12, 14.3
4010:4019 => 0.01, 13.6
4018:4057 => 0.07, 12.7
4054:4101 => -0.09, 14.2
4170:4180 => -0.08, 13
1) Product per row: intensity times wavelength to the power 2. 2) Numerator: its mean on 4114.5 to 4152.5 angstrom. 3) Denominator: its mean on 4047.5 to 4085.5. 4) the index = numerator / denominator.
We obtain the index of 1.07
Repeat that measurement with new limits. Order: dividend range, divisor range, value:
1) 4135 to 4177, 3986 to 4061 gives 1.07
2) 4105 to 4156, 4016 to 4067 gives 1.12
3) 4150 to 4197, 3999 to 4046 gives 1.07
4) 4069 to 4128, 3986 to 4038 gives 1.11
